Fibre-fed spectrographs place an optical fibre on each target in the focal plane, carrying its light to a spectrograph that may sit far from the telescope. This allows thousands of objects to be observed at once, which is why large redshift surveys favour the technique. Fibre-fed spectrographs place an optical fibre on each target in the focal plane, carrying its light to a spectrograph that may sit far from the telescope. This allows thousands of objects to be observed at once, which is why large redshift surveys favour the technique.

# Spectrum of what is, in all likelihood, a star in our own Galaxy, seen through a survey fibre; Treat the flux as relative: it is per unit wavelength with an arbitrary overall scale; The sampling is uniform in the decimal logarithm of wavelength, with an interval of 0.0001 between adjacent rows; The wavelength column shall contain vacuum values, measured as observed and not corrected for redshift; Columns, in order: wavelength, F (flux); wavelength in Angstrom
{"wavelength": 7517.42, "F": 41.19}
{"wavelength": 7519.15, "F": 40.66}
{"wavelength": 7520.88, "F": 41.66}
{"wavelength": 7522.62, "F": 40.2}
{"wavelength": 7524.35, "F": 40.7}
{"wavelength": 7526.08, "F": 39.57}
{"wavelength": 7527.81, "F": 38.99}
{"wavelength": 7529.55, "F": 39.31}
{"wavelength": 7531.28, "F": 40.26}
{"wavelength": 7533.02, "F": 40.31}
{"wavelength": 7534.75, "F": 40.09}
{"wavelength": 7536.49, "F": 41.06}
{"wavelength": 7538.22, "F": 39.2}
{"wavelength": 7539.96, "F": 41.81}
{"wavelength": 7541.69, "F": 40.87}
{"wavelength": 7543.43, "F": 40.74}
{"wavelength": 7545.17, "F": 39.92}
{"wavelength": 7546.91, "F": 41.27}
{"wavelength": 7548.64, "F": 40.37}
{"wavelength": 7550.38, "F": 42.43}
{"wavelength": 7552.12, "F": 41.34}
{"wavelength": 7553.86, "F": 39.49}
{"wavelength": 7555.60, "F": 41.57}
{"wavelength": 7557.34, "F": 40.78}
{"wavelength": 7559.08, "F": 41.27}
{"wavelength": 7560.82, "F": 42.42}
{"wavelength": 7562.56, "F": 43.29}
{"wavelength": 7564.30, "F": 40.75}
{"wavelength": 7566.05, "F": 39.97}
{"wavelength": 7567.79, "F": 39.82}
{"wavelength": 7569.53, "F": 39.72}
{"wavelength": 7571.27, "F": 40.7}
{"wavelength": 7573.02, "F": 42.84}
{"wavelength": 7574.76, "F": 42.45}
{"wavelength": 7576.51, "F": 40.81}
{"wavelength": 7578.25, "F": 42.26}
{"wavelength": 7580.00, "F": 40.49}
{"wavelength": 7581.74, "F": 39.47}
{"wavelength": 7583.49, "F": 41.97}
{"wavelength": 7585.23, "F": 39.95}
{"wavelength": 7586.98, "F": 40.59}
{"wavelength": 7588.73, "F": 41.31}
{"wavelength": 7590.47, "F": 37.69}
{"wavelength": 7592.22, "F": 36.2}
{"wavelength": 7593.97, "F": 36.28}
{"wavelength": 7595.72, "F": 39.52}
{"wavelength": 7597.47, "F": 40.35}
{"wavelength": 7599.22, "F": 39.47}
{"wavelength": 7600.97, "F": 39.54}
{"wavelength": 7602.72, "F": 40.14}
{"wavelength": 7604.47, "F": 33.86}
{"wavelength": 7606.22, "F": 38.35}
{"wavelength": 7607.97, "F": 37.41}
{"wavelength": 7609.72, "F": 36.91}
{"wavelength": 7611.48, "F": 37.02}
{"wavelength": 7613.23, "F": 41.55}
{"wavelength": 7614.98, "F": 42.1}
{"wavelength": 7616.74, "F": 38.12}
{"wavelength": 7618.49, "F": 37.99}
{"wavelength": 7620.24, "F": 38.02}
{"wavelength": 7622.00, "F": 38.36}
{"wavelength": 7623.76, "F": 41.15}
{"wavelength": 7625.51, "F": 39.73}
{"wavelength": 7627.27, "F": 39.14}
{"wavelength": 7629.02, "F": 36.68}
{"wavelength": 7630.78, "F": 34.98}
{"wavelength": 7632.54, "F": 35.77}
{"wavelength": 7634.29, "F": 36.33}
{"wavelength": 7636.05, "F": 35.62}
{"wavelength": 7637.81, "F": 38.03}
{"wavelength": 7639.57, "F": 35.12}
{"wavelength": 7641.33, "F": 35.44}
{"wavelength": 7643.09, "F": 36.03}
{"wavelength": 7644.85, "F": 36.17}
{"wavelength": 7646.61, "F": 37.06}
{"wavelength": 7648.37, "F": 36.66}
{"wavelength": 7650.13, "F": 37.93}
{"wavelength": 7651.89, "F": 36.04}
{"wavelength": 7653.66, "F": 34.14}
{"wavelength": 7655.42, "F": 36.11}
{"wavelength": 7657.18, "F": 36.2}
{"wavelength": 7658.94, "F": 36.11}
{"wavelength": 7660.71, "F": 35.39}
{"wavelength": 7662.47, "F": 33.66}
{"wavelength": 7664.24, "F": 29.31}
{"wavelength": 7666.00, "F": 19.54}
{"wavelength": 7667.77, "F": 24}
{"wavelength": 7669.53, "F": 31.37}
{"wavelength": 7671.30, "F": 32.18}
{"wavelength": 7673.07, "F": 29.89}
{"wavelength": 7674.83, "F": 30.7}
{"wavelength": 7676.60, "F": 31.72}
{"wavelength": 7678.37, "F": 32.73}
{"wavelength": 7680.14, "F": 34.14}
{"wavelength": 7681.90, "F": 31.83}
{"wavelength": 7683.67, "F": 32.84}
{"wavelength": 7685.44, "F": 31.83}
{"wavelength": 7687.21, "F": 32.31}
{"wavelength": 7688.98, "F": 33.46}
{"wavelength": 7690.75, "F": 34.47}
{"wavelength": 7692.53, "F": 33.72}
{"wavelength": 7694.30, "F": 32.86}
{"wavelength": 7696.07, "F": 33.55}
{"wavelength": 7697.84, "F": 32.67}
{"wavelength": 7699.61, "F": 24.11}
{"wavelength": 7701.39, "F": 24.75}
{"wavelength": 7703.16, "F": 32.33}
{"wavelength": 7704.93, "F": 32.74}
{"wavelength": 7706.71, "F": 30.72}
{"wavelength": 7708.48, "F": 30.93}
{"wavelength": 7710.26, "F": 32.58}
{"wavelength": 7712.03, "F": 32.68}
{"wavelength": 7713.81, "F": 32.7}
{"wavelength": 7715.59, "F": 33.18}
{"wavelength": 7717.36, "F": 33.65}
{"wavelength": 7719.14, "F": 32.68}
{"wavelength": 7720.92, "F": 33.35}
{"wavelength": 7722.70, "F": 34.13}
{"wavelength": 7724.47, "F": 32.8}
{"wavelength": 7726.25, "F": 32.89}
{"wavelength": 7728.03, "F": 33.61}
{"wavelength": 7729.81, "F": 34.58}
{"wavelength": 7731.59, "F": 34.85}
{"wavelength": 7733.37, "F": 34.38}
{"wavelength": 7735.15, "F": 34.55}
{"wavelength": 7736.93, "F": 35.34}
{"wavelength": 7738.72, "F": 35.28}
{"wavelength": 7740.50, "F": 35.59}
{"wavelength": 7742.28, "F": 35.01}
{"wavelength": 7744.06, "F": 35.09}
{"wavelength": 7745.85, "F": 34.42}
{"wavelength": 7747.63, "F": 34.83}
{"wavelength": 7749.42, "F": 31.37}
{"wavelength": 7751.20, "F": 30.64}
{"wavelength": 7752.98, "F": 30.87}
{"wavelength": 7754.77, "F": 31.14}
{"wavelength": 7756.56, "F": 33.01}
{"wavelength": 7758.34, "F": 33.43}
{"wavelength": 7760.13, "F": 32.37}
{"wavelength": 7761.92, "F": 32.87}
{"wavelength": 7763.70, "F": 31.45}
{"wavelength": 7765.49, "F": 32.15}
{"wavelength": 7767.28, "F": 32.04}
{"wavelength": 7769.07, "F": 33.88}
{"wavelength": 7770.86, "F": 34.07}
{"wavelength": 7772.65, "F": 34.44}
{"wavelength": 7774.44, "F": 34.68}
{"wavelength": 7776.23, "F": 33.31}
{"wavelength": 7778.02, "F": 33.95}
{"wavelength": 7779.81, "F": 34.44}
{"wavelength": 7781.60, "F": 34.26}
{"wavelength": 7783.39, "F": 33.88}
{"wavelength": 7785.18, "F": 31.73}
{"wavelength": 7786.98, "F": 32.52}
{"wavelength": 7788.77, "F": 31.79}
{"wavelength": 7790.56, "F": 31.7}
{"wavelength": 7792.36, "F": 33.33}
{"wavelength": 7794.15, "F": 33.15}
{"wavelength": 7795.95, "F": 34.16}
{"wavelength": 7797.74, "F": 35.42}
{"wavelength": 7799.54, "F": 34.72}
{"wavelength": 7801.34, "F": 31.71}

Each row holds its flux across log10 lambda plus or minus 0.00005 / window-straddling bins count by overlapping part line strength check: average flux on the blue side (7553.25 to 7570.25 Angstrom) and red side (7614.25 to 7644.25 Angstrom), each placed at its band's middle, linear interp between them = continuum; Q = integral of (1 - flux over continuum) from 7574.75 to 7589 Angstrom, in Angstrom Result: -0.4 Angstrom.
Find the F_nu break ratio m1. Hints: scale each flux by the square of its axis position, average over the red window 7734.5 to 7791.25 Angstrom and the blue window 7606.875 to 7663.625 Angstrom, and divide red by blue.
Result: 0.93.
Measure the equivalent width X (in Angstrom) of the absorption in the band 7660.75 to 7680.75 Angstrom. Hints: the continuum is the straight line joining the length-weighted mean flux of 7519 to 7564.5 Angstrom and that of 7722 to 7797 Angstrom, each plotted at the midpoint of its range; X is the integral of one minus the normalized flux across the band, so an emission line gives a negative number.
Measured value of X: 3.46 Angstrom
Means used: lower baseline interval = 40.8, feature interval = 30.1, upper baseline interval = 33.4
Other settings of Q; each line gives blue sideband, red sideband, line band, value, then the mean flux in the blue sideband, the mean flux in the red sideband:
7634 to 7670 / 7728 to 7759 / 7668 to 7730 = 3.39 Angstrom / 34.1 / 33.8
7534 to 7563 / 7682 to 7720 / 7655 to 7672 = 1.47 Angstrom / 41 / 31.9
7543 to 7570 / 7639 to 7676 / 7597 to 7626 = -1.61 Angstrom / 41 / 33.3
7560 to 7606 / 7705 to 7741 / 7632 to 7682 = 4.06 Angstrom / 40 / 33.5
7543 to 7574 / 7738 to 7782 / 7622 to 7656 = 1.07 Angstrom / 41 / 33.4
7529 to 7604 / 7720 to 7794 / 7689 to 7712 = 2.64 Angstrom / 40.4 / 33.4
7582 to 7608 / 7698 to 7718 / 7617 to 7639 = -0.62 Angstrom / 38.9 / 31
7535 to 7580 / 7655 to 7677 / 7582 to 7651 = -4.76 Angstrom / 41.1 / 31.1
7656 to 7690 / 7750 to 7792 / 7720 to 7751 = -1.71 Angstrom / 31.6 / 32.8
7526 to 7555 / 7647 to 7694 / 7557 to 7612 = -2.88 Angstrom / 40.4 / 32.7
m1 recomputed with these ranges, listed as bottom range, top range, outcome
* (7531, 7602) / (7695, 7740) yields 0.84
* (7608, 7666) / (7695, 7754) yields 0.92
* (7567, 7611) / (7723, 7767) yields 0.88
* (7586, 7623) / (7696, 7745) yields 0.88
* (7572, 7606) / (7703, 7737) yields 0.87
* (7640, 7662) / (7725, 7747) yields 0.98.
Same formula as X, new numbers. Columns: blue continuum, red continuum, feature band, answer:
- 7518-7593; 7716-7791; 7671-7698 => 2.5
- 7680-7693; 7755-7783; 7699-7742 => 0.5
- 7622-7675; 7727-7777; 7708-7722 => 0.5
